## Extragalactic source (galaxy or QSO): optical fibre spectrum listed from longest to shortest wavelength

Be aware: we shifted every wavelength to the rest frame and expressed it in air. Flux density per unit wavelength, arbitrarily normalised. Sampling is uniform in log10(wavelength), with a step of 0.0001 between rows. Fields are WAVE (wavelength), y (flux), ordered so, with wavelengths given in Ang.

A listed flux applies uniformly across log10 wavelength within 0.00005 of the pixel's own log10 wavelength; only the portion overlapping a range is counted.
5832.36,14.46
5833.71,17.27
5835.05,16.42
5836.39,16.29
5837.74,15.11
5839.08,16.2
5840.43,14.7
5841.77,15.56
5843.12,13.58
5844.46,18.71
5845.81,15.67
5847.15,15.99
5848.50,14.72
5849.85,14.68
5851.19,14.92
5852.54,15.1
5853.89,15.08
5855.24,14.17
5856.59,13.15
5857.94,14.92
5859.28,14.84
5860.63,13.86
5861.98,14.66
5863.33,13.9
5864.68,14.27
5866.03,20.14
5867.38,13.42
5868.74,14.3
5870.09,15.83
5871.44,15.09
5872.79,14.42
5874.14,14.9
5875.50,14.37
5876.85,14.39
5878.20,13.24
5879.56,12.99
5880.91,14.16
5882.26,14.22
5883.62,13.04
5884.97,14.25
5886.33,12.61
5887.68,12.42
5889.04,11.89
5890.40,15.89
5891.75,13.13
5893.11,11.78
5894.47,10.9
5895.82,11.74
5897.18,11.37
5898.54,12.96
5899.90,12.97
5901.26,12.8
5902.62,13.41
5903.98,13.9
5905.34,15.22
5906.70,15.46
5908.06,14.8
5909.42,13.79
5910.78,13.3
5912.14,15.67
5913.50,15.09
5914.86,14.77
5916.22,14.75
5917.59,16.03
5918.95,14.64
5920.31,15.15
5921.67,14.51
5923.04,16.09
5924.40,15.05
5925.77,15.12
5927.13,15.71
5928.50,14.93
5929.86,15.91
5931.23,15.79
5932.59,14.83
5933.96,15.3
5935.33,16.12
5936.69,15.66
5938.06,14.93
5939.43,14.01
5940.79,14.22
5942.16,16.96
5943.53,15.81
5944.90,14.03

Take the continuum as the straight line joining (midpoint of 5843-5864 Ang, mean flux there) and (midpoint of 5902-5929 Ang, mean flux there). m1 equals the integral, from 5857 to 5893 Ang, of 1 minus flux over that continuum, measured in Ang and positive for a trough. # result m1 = 1.6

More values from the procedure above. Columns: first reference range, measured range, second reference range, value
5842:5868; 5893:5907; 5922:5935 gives 2.1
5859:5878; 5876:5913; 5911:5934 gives 3.9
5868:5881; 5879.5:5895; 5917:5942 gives 1.5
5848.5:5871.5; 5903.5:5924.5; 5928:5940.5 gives 0.3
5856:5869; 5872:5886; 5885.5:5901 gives -0.4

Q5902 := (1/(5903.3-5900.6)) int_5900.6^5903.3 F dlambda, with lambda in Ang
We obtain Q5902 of 13.1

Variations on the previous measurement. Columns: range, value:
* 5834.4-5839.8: 16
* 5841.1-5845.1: 15.9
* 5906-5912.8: 14.6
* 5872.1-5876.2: 14.6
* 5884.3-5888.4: 13.1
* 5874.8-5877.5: 14.4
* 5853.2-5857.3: 14.1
